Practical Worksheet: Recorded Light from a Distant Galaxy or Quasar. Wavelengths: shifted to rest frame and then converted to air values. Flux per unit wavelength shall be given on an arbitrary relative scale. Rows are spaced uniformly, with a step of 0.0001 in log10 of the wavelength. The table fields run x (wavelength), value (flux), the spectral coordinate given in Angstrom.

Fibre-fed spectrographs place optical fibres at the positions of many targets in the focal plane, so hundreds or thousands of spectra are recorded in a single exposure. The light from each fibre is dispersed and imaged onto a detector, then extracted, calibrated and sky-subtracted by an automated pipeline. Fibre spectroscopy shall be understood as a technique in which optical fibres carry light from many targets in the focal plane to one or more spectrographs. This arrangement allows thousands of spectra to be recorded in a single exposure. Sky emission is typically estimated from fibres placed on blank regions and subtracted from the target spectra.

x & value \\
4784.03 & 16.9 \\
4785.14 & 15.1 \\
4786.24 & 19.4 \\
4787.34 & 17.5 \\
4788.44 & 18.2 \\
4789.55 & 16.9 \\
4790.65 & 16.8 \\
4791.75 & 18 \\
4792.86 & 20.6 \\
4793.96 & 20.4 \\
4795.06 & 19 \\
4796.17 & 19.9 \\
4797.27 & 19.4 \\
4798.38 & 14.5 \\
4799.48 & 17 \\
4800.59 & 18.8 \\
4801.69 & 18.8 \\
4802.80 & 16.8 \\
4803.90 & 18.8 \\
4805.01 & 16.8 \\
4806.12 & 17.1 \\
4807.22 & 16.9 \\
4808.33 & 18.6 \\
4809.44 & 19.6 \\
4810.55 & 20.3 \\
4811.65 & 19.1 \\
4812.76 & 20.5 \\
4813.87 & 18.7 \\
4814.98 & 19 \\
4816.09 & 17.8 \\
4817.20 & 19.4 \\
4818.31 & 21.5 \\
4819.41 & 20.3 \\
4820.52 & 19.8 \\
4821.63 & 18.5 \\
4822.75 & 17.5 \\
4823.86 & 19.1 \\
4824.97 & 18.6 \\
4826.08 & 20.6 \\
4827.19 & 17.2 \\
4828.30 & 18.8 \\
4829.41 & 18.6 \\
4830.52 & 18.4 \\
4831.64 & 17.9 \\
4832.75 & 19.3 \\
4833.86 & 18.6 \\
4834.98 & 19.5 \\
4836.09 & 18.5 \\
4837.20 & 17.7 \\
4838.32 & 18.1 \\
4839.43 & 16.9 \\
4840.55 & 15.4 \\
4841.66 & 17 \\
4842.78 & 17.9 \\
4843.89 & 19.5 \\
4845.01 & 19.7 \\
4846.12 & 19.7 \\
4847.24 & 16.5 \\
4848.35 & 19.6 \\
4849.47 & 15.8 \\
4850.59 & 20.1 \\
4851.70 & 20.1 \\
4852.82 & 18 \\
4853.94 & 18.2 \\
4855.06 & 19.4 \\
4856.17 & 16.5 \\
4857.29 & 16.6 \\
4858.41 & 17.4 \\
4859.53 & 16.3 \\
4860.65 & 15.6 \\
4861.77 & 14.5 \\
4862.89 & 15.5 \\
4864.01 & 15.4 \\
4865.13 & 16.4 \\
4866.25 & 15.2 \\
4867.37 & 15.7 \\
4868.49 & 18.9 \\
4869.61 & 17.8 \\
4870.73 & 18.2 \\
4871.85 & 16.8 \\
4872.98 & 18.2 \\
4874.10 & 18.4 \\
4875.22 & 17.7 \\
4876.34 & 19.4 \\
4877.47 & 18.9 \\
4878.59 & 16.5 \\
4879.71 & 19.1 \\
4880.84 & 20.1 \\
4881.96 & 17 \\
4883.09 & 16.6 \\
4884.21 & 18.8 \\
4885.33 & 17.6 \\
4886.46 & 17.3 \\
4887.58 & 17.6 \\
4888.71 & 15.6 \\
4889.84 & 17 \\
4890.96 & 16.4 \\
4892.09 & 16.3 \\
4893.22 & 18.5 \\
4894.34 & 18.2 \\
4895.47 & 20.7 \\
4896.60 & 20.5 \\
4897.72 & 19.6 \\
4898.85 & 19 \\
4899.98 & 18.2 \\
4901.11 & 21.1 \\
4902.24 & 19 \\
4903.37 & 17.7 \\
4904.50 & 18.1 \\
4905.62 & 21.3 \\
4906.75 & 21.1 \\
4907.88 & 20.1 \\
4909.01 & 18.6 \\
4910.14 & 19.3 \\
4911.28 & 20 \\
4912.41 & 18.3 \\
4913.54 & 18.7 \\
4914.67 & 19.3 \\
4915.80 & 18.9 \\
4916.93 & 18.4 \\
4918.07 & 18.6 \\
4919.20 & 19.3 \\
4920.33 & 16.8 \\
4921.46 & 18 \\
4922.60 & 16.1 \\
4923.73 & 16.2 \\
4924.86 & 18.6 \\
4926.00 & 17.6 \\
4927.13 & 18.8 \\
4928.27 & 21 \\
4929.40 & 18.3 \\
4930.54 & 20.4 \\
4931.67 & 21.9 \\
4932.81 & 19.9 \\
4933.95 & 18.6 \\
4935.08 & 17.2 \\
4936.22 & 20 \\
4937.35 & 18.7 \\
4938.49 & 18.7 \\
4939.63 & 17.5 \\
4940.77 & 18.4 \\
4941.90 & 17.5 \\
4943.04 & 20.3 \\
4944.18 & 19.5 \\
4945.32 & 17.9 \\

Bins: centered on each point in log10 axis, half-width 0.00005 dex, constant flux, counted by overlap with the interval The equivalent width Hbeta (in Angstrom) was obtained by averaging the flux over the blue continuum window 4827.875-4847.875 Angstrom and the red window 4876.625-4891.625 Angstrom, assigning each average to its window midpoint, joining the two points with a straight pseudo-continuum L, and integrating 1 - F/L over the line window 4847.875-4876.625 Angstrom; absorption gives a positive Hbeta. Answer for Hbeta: 0.9 Angstrom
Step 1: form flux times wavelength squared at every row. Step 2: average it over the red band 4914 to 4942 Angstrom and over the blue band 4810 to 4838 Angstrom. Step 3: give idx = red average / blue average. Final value 1.0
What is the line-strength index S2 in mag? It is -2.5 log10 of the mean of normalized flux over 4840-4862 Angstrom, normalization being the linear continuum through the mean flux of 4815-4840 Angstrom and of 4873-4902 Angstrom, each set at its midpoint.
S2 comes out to 0.05 mag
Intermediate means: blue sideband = 18.8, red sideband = 18.3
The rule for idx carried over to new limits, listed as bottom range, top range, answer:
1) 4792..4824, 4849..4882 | 0.95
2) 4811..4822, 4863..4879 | 0.91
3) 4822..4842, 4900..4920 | 1.09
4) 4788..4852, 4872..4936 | 1.04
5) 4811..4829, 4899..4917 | 1.04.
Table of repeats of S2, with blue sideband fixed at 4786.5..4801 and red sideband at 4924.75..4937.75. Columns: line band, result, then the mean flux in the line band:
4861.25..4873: 0.14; 16.5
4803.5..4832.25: -0.02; 18.8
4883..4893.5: 0.11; 17.2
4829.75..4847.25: 0.02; 18.2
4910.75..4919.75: 0.01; 18.9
